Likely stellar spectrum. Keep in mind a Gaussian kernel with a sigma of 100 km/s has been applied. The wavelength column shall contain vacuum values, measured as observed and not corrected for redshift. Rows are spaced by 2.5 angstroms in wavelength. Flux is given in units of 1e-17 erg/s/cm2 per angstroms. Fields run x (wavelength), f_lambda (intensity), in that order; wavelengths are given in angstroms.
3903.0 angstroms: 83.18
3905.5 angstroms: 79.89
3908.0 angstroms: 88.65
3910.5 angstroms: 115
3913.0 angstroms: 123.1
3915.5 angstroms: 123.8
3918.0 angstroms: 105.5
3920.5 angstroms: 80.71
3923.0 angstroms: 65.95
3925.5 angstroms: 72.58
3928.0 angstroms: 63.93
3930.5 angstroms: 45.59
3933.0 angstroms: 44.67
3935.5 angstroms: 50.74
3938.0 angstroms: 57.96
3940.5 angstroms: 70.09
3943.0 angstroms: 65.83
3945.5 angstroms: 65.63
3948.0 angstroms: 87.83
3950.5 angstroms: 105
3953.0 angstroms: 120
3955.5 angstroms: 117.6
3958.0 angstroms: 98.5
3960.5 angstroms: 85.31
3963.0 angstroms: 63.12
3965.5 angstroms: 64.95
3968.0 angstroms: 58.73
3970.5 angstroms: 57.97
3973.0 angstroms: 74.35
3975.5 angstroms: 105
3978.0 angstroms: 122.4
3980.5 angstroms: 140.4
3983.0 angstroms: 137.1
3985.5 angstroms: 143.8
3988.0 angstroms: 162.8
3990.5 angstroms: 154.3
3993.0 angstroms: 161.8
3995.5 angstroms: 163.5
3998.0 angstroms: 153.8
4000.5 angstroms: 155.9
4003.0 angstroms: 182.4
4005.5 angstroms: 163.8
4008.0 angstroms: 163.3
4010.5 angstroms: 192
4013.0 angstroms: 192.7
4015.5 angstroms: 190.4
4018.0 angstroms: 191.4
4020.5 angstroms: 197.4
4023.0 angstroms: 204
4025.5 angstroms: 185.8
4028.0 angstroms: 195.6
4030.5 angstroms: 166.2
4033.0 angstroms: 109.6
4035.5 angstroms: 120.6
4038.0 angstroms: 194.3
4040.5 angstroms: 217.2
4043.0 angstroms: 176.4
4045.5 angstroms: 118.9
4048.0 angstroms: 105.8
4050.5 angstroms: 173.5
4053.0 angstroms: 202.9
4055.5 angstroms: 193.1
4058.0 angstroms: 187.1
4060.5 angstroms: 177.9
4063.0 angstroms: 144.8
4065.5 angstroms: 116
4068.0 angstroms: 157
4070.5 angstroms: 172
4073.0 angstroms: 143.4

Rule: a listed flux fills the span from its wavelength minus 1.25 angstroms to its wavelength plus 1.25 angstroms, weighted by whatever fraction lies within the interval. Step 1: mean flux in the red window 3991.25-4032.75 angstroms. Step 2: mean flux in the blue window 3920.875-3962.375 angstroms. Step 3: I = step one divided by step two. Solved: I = 2.33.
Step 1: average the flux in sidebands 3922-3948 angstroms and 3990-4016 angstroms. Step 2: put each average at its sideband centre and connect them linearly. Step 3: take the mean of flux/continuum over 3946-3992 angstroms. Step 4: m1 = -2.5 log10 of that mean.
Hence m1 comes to 0.10 mag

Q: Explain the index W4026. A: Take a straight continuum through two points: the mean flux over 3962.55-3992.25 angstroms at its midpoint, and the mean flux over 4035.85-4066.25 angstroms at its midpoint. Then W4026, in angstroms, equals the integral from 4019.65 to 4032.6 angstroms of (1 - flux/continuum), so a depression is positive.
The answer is -3.29 angstroms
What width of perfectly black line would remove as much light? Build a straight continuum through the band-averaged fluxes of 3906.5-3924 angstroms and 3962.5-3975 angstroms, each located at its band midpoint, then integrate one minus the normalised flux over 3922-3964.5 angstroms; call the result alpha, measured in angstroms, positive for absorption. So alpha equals 2.8 angstroms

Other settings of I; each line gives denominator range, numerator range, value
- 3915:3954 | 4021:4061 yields 2.27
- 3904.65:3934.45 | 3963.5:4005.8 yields 1.52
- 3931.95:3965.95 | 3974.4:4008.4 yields 1.91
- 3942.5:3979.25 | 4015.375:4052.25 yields 1.96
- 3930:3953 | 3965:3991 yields 1.60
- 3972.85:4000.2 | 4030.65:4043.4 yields 1.15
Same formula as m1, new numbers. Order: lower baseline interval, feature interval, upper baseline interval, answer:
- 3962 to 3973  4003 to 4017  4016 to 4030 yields -0.12 mag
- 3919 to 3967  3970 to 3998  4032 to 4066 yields -0.21 mag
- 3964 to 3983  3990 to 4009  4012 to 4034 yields -0.17 mag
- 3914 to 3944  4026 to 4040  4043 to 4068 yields -0.14 mag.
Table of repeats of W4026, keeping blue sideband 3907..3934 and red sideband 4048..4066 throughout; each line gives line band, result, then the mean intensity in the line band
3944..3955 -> 0.8 angstroms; 95.5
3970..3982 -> 1.6 angstroms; 103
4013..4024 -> -3.8 angstroms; 195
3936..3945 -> 3.1 angstroms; 63.6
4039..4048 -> -0.1 angstroms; 162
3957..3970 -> 4.5 angstroms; 72.7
